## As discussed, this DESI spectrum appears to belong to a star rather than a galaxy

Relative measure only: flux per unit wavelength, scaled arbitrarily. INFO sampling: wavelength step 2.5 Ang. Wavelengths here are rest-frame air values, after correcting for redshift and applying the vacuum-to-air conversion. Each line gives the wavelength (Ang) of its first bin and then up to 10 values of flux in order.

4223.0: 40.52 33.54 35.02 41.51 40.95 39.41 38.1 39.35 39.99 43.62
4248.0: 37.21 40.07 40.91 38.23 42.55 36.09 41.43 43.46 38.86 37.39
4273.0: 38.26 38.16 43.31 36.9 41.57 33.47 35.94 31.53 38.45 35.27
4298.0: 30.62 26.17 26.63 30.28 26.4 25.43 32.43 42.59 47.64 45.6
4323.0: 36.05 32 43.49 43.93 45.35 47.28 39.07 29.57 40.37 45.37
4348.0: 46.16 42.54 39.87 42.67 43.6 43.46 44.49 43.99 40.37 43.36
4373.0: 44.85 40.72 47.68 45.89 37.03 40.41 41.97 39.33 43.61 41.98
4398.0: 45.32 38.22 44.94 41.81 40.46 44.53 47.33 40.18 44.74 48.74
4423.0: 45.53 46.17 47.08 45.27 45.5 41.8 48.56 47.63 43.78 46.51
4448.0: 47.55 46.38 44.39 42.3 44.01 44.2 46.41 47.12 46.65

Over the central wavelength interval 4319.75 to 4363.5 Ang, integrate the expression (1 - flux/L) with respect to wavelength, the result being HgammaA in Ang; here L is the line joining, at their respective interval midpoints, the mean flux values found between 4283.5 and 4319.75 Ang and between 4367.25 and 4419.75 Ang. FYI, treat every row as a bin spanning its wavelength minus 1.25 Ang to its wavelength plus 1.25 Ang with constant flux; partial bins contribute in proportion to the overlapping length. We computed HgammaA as -4.89 Ang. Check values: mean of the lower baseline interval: 33.4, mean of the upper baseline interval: 42.7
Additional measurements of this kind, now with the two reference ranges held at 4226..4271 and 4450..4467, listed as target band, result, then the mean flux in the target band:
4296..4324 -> 5.14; 33.6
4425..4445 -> -0.63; 45.7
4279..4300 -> 2.80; 35.2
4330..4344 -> 0.36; 40.8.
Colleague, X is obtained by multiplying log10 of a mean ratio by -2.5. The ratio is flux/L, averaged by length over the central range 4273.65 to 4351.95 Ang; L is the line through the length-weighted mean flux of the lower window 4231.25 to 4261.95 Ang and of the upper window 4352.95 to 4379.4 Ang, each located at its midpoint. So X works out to 0.12 mag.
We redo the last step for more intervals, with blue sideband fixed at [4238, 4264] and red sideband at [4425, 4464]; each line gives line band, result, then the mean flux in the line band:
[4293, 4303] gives 0.30 mag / 31.2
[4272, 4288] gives 0.06 mag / 38.4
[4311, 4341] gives 0.05 mag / 40.3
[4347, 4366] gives -0.01 mag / 43.3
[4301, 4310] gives 0.45 mag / 27.4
